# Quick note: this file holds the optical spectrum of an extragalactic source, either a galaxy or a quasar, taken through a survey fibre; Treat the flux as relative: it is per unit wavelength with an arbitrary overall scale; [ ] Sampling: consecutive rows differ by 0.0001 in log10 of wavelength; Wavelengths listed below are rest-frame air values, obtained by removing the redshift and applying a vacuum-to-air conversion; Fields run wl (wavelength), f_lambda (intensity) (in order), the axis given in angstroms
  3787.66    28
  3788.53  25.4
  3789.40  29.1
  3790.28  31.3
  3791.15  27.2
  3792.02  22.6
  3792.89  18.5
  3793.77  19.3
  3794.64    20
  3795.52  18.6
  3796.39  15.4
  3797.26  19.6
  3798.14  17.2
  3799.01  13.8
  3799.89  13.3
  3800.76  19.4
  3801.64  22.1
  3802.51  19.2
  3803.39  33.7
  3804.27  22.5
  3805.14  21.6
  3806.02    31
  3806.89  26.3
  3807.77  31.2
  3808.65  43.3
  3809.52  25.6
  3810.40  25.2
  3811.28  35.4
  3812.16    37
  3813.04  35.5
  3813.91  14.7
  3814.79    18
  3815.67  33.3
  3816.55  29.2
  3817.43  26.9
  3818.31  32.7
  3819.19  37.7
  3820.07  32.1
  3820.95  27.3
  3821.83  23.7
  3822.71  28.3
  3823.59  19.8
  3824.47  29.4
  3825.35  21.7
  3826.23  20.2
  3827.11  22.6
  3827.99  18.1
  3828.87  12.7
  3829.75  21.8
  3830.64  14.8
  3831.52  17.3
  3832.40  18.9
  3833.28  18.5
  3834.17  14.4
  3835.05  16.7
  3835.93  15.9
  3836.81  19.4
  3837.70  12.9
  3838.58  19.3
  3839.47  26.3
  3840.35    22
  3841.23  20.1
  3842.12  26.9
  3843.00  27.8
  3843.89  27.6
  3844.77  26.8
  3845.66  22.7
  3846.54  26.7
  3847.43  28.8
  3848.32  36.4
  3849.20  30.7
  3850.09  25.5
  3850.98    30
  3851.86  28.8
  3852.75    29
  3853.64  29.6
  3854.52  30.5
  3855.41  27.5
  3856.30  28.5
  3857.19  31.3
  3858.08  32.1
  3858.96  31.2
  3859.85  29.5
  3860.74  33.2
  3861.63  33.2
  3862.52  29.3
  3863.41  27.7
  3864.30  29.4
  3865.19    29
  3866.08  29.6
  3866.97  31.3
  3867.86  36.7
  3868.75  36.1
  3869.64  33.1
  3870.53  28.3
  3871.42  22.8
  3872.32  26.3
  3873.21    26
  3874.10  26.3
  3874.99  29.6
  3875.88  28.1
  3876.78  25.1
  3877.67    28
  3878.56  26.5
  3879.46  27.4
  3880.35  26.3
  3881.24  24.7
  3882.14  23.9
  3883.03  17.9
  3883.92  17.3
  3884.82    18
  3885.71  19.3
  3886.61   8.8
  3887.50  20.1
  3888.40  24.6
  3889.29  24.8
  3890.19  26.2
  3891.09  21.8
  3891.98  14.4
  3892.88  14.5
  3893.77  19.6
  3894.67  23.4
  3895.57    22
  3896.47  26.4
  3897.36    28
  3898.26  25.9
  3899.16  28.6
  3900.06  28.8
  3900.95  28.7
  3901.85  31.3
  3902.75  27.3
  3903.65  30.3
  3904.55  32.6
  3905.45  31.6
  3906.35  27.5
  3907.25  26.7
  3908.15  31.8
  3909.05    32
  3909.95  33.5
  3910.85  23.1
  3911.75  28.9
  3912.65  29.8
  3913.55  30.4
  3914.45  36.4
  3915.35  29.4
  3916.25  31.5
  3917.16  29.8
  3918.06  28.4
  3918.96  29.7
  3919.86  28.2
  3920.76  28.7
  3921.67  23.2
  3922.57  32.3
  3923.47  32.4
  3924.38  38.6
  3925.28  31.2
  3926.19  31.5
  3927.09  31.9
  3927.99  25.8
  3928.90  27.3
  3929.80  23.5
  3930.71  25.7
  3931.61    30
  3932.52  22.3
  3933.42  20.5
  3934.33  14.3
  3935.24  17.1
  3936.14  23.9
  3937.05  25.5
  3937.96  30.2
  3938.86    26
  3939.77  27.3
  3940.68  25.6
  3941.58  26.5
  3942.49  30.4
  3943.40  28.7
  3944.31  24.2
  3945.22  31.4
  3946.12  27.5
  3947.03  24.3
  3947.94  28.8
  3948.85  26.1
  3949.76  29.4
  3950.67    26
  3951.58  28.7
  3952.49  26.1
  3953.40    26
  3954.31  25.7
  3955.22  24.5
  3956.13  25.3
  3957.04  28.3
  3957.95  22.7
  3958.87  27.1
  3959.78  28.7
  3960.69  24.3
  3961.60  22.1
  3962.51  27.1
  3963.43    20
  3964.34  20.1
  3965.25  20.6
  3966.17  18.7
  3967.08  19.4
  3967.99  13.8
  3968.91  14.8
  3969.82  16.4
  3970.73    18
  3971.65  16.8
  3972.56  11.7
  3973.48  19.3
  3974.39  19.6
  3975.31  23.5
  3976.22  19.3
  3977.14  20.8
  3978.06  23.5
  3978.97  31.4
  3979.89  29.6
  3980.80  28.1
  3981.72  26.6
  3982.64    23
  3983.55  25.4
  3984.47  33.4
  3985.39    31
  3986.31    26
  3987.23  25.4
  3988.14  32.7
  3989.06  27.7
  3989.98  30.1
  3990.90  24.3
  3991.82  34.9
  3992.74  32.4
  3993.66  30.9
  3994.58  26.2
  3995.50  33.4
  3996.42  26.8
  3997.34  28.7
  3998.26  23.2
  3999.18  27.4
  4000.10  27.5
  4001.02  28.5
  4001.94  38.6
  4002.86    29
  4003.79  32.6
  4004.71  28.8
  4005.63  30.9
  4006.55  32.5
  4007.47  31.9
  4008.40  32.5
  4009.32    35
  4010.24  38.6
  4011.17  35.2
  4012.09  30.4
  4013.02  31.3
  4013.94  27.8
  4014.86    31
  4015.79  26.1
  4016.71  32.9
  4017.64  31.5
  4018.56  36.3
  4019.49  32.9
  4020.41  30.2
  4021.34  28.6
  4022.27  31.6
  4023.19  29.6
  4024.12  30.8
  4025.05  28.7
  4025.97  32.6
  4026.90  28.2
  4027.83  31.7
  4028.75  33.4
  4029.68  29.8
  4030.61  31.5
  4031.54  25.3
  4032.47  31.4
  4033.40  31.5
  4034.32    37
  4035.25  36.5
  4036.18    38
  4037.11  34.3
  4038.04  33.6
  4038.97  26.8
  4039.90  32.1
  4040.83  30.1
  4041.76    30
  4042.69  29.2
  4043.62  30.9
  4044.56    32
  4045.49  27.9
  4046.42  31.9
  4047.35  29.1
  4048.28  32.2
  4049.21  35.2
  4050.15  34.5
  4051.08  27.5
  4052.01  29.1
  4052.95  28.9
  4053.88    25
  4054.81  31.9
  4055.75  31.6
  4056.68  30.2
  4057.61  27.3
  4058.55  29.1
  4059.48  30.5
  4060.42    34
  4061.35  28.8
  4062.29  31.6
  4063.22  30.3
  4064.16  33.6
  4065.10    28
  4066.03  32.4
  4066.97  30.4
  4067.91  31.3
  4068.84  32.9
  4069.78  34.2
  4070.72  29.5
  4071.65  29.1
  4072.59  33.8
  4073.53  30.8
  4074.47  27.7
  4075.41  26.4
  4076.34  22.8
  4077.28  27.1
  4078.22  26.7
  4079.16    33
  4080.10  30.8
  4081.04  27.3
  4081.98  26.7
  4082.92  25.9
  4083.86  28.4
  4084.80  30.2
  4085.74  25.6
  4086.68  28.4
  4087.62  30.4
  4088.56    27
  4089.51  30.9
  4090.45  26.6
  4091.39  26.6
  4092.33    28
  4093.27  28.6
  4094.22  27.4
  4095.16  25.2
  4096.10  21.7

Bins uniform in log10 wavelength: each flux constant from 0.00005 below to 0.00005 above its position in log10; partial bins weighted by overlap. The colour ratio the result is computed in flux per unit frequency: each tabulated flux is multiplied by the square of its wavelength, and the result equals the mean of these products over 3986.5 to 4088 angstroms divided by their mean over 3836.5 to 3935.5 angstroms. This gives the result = 1.2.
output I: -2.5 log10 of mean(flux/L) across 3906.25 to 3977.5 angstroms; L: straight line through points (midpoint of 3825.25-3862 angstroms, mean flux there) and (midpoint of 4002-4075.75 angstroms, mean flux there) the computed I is 0.09 mag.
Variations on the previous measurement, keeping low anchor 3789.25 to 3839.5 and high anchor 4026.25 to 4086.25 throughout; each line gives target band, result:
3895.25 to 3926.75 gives -0.14 mag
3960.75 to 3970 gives 0.38 mag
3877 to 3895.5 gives 0.19 mag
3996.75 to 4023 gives -0.07 mag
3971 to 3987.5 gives 0.17 mag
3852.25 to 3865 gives -0.22 mag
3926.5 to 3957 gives 0.04 mag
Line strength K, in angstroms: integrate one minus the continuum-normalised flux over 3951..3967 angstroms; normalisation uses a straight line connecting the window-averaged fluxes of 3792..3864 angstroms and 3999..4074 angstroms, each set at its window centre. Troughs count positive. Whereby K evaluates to 2.5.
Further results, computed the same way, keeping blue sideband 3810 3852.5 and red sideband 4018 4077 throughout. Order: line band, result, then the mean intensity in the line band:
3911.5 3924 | -1.35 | 30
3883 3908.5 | 2.24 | 24.2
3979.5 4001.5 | 0.54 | 28.5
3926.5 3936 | 1.21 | 24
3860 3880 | -2.75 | 29.2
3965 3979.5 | 4.76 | 19.3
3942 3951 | 0.07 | 27.7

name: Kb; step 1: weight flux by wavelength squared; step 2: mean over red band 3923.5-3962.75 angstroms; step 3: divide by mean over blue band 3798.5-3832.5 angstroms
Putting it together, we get 1.1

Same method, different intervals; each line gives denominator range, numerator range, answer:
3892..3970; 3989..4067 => 1.23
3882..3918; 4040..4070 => 1.29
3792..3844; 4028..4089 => 1.47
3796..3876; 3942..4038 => 1.16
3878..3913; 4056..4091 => 1.29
